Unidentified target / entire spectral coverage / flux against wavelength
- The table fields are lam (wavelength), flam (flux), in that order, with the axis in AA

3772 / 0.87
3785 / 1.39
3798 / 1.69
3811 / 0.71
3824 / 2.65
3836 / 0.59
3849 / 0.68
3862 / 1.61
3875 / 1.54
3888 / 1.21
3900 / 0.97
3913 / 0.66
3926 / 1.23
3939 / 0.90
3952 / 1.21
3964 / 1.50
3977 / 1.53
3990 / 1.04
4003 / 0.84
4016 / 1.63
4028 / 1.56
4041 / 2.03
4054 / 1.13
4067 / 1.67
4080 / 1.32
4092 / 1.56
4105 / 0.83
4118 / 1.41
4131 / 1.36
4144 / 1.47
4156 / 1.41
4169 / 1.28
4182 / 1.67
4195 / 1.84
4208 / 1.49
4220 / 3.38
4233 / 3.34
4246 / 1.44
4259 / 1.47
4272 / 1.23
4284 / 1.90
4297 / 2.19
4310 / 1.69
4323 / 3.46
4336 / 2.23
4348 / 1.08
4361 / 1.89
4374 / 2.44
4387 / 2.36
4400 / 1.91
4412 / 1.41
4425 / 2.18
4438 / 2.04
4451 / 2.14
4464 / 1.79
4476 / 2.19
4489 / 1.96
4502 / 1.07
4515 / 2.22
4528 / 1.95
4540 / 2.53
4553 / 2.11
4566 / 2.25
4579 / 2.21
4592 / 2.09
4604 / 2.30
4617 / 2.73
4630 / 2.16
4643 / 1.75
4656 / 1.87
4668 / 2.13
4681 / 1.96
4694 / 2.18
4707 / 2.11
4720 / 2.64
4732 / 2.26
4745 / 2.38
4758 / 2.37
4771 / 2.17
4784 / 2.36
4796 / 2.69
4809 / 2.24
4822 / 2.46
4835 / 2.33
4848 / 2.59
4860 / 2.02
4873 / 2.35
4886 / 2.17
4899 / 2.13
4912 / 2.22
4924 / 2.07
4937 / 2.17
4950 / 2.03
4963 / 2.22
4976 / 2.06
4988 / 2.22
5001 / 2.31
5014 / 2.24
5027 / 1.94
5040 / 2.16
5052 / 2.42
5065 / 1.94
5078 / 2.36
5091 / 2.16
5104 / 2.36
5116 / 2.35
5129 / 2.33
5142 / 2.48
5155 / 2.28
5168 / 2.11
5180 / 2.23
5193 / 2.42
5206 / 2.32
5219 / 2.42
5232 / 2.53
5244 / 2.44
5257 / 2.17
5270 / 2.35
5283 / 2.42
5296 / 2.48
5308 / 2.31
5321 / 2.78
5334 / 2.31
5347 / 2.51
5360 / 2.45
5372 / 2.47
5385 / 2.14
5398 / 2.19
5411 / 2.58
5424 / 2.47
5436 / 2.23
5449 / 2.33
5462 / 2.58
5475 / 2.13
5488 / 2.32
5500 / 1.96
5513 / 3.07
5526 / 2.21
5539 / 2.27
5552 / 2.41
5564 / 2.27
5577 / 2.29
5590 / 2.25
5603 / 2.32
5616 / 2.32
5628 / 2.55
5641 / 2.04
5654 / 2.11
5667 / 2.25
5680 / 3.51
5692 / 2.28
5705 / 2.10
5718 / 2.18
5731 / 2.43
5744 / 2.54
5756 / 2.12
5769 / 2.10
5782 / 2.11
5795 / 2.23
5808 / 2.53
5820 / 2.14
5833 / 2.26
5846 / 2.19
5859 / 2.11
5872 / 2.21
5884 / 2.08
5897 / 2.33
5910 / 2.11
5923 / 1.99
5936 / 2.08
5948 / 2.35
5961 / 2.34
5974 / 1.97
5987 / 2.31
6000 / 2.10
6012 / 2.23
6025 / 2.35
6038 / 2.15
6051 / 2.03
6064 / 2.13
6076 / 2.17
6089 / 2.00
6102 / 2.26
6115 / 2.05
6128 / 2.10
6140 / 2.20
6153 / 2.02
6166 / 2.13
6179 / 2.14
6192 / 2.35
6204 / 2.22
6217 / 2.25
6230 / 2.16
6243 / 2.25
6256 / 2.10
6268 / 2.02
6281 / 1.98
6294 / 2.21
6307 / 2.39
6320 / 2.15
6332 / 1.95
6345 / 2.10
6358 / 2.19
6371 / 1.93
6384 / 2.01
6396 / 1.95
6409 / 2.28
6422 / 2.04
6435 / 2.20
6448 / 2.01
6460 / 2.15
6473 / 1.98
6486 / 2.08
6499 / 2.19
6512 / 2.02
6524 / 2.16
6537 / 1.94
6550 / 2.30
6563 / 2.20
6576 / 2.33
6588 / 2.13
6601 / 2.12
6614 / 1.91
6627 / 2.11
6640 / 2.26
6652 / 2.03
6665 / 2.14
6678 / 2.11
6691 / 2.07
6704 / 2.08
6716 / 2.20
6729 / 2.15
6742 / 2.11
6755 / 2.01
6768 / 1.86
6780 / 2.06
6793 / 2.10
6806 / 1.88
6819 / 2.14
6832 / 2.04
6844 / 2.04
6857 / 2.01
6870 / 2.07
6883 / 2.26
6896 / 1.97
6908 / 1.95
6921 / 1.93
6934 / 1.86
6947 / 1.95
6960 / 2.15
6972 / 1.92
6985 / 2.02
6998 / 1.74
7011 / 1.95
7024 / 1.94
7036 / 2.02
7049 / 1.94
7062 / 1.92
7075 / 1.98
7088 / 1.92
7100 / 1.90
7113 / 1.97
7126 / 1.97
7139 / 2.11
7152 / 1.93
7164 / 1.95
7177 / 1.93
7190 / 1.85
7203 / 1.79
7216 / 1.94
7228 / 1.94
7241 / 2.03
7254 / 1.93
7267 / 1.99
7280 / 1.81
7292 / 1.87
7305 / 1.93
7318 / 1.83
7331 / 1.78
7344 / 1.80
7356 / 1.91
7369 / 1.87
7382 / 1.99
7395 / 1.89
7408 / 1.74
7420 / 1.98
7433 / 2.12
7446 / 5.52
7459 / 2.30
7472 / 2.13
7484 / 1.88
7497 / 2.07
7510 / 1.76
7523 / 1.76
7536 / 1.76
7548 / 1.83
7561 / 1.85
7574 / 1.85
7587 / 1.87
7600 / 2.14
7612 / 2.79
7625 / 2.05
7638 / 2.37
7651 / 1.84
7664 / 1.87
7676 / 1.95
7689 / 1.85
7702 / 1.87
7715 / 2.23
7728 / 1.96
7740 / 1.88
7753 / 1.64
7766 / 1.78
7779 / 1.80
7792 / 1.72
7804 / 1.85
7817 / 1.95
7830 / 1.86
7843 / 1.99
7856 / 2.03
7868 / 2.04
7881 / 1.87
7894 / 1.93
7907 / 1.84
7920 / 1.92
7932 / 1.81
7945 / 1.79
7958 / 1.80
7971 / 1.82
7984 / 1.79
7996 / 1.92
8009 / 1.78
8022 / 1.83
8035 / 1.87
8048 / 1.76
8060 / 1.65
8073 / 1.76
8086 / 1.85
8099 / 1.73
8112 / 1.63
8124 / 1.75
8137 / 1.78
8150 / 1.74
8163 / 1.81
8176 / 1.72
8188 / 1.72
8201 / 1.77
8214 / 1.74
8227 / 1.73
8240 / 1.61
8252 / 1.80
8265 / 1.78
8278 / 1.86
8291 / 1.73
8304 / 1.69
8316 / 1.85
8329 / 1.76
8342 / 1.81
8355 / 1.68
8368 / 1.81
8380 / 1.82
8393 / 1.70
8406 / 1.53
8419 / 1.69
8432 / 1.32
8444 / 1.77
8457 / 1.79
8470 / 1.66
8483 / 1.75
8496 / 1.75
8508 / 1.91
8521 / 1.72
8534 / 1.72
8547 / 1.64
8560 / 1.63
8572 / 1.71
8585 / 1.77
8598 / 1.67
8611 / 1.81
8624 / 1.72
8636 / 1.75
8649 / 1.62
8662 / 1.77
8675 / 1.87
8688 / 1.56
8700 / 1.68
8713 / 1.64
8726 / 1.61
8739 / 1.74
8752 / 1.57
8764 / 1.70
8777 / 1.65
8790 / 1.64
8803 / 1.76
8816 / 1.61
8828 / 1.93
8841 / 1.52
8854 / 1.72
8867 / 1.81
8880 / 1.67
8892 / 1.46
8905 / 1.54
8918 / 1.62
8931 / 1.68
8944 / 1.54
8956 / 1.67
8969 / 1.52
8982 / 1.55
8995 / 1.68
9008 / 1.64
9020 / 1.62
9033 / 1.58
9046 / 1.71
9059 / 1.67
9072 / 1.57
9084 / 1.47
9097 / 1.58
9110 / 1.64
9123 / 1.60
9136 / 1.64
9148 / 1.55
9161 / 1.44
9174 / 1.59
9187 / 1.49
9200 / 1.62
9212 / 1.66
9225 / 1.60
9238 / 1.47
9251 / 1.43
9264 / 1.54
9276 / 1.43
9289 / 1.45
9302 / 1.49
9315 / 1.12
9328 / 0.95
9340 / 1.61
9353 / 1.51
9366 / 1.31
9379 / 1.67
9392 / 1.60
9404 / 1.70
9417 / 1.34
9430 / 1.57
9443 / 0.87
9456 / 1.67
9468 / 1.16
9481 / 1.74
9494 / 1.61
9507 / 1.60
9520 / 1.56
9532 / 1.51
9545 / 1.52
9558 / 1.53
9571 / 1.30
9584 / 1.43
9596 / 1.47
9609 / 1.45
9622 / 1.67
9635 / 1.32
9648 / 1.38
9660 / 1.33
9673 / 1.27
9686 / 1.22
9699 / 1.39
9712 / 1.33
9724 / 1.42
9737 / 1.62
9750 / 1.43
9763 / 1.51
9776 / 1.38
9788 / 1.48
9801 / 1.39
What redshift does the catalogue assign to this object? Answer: 0.13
